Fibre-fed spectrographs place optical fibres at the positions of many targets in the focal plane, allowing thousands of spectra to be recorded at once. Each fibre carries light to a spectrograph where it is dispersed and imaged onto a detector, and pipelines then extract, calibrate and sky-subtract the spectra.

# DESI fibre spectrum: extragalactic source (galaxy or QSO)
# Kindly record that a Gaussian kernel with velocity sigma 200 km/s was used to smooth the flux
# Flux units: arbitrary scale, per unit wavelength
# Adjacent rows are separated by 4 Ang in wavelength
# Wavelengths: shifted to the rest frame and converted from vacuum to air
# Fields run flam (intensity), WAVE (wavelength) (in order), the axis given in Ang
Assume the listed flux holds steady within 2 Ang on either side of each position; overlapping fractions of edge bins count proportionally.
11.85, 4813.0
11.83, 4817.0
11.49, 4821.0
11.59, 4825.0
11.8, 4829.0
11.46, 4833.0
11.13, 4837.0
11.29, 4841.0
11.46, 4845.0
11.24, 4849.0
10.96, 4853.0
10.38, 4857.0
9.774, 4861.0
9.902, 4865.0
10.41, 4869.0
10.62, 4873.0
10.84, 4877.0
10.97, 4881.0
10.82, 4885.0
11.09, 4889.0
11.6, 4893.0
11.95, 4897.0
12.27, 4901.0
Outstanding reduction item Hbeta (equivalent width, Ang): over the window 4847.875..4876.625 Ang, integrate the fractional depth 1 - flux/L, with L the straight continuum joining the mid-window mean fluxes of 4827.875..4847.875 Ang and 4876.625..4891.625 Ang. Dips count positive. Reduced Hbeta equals 1.8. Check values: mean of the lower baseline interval 11.4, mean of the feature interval 10.5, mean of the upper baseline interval 11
